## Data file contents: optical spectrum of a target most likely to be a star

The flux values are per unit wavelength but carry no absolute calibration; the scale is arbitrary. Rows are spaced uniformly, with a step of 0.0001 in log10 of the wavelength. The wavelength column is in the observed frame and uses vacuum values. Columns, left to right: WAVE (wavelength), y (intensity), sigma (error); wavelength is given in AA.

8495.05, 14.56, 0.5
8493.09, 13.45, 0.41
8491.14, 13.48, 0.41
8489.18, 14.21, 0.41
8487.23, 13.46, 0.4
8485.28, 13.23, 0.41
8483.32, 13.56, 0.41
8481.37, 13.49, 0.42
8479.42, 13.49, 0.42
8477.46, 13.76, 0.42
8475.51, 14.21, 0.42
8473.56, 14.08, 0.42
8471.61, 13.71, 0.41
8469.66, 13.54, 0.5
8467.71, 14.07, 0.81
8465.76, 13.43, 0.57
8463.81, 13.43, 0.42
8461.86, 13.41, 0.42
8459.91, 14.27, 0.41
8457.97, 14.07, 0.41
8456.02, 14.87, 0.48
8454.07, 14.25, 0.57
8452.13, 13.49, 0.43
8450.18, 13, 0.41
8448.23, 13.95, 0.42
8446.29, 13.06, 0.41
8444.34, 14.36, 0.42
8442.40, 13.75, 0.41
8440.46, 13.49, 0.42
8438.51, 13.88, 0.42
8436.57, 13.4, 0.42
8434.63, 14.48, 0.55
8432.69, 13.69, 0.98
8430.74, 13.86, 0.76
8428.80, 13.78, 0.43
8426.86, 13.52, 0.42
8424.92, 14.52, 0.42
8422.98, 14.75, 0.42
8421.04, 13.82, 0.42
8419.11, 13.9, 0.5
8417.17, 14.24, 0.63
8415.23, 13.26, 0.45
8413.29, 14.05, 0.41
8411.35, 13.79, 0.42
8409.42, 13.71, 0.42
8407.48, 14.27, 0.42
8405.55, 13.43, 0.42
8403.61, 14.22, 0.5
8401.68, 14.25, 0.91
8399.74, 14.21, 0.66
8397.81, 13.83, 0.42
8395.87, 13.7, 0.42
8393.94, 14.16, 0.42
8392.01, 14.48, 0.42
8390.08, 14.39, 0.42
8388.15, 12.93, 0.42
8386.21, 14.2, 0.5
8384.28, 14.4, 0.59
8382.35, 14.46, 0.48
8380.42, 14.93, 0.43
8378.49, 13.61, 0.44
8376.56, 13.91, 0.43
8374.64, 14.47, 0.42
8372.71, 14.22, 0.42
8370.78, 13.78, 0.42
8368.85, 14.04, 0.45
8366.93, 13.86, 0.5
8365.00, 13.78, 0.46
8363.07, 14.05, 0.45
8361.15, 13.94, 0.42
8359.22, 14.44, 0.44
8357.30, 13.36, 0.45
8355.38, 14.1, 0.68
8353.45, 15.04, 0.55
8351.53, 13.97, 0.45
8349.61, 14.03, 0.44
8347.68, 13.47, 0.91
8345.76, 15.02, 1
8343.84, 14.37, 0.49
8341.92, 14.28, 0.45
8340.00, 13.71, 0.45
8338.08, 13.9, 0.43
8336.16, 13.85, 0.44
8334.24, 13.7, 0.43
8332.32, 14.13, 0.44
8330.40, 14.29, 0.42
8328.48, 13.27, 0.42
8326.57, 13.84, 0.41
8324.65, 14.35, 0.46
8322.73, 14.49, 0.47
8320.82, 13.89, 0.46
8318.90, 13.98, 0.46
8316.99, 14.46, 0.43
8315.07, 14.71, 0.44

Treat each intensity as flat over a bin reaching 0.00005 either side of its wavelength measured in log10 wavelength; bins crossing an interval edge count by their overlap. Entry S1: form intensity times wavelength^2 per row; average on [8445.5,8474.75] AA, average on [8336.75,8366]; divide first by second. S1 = 1.00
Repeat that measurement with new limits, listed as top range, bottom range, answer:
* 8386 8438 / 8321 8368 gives 1.01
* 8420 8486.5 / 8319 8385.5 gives 1.00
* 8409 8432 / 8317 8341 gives 1.02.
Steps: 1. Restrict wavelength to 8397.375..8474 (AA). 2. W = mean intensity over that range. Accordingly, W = 13.9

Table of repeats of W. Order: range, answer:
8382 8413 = 14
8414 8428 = 14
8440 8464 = 13.8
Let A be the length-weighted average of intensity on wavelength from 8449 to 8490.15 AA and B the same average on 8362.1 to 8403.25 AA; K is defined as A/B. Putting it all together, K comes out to 1.0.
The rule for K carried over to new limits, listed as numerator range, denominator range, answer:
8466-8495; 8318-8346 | 0.98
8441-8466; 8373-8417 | 0.98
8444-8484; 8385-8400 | 0.99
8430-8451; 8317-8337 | 0.98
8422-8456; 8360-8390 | 0.99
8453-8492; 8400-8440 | 0.99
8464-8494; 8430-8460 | 0.99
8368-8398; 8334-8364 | 1.00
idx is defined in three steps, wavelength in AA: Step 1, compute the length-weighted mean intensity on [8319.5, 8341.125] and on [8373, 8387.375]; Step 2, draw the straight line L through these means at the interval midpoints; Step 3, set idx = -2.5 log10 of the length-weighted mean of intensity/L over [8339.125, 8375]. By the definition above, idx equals 0.001 mag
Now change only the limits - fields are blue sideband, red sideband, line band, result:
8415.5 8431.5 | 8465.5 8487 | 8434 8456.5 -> 0.007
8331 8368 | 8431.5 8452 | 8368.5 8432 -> -0.014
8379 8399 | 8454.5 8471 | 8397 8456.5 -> 0.009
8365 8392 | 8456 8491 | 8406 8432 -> 0.000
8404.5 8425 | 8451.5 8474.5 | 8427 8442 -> 0.012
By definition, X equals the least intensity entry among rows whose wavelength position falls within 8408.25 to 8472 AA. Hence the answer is 13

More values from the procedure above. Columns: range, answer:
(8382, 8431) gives 12.93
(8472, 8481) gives 13.49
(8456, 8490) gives 13.23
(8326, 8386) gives 13.27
